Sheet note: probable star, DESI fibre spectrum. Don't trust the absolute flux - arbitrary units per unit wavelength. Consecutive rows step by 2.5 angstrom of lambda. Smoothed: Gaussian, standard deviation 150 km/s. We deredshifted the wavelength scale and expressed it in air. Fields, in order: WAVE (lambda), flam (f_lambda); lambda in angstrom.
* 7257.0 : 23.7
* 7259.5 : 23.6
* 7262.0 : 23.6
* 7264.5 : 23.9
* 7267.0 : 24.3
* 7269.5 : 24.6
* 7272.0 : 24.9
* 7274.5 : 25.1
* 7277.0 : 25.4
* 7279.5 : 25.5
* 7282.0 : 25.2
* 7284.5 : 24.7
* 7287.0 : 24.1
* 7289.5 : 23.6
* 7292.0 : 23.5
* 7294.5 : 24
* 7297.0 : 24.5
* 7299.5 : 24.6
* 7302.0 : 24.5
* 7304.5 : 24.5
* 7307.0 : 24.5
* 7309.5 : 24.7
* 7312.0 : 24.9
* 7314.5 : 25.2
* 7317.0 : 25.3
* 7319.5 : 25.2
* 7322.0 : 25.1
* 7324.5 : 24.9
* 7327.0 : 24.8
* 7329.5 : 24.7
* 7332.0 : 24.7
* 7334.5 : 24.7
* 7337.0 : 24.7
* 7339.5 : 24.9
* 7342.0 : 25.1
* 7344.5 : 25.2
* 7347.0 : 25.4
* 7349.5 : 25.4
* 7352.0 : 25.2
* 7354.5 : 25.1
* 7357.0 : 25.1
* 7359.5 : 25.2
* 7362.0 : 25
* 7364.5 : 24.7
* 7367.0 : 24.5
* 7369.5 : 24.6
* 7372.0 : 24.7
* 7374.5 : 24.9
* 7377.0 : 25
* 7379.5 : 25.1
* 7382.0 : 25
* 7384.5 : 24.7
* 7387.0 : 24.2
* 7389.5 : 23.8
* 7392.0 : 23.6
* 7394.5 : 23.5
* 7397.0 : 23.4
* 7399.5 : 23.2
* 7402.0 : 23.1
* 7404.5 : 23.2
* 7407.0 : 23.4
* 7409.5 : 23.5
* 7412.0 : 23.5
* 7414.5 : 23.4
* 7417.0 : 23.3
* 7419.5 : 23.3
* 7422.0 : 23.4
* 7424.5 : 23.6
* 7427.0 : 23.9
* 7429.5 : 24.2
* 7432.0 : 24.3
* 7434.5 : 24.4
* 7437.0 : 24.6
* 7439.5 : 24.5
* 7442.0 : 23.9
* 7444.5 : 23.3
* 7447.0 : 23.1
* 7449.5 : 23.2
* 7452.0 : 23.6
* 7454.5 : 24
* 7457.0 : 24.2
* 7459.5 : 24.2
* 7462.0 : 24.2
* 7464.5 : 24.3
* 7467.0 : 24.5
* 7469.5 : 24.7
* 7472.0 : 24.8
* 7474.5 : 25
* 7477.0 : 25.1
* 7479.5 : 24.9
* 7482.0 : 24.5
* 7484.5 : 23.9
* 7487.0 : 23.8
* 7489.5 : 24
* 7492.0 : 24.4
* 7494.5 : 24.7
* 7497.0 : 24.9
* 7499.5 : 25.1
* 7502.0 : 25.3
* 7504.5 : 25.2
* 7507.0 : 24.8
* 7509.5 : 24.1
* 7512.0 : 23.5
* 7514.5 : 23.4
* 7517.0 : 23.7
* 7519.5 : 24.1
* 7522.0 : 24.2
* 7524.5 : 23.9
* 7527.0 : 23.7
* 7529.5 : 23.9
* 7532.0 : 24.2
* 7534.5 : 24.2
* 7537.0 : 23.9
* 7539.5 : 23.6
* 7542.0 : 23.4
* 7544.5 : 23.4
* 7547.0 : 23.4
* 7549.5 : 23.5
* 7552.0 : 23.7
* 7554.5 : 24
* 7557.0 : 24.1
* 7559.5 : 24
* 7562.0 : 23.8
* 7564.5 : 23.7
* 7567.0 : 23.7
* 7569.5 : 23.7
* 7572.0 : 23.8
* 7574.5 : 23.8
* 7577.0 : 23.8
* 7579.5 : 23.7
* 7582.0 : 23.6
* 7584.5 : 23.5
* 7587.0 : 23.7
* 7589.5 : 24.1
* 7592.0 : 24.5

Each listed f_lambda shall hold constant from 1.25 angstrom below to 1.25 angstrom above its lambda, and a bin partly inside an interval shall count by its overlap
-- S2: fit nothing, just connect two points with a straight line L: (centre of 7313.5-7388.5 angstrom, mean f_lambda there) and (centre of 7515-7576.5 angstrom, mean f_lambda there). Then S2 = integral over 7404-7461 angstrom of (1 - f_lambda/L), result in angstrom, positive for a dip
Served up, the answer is 1.7 angstrom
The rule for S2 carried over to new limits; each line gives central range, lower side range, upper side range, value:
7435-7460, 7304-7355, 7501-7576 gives 0.5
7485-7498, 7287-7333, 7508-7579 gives -0.2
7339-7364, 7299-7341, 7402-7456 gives -0.7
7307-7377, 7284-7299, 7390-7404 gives -3.6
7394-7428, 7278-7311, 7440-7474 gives 1.1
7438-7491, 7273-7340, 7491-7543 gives 0.3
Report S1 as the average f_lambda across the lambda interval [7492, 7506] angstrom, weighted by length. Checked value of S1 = 25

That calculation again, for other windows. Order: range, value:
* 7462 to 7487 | 24.6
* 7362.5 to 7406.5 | 24.2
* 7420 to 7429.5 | 23.7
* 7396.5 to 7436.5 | 23.6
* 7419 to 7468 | 23.9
